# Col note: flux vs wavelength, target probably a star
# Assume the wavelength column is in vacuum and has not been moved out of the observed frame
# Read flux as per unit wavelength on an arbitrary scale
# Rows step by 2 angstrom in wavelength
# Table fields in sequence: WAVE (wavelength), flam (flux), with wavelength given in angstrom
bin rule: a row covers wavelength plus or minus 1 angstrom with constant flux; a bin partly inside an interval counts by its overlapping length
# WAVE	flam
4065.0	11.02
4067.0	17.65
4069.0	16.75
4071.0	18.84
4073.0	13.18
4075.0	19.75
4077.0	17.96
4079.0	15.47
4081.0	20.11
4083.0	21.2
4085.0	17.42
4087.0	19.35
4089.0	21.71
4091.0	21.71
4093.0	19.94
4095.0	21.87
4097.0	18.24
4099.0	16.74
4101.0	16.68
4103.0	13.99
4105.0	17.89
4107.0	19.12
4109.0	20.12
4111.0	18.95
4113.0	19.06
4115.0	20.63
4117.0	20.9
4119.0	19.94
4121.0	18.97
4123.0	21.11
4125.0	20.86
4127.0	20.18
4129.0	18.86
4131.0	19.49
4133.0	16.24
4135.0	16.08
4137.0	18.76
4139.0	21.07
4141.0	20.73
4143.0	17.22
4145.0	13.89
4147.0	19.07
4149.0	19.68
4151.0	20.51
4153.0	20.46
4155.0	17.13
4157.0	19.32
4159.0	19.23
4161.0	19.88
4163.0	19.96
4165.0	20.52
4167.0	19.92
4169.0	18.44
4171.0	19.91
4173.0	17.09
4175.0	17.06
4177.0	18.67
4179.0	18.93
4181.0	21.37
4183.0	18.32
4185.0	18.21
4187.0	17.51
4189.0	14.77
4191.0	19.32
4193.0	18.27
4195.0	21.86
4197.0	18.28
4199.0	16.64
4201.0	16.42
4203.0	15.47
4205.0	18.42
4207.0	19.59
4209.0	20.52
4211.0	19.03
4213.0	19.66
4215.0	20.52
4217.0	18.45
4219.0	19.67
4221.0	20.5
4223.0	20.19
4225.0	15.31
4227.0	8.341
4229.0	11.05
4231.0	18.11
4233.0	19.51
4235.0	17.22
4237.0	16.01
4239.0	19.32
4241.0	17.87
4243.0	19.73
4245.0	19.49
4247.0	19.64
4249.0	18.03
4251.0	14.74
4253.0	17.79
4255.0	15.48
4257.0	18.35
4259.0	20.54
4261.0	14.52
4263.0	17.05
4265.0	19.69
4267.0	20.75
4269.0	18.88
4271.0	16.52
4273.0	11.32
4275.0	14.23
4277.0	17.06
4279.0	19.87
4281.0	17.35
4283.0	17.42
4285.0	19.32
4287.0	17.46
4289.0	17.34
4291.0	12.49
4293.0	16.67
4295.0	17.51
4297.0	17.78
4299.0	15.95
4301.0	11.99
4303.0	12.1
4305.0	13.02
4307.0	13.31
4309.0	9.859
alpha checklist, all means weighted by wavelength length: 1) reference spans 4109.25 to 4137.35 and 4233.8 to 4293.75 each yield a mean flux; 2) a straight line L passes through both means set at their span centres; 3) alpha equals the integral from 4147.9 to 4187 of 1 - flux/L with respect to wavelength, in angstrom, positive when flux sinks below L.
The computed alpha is -0.9 angstrom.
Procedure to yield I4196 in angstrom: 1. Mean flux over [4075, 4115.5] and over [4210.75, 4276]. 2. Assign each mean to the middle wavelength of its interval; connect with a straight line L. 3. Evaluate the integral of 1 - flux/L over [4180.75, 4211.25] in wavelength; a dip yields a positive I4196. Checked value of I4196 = -0.6 angstrom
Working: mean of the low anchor 18.9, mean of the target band 18.3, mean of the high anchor 17.5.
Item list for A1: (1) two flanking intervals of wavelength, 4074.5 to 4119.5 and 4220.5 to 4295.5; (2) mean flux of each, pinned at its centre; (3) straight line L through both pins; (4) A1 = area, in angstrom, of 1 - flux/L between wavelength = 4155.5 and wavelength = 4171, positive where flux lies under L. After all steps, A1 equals -1.1 angstrom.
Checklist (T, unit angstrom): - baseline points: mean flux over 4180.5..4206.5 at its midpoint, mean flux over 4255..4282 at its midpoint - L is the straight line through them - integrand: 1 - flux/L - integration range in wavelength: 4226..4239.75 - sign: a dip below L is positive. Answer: 1.6 angstrom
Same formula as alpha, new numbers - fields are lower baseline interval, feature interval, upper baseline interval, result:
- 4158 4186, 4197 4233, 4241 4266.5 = 1.8 angstrom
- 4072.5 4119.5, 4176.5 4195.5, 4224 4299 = -0.8 angstrom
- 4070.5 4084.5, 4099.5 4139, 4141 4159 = -1.1 angstrom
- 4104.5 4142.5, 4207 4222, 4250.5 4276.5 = -1.6 angstrom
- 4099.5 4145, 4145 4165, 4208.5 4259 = -0.8 angstrom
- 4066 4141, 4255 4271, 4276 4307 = -1.6 angstrom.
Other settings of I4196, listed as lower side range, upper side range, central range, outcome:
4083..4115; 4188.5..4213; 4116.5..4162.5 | -0.9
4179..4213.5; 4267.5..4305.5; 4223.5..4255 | 0.9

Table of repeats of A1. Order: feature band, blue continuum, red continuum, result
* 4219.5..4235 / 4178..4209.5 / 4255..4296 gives 1.3 angstrom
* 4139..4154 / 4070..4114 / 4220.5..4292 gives -0.7 angstrom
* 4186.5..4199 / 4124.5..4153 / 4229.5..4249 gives 0.2 angstrom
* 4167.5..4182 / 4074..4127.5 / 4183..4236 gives -0.4 angstrom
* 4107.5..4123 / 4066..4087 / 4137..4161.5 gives -1.2 angstrom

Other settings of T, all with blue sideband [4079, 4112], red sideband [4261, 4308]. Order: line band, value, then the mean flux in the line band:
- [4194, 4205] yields -0.2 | 17.8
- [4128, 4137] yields 0.3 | 17.8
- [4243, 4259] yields -1.2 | 18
